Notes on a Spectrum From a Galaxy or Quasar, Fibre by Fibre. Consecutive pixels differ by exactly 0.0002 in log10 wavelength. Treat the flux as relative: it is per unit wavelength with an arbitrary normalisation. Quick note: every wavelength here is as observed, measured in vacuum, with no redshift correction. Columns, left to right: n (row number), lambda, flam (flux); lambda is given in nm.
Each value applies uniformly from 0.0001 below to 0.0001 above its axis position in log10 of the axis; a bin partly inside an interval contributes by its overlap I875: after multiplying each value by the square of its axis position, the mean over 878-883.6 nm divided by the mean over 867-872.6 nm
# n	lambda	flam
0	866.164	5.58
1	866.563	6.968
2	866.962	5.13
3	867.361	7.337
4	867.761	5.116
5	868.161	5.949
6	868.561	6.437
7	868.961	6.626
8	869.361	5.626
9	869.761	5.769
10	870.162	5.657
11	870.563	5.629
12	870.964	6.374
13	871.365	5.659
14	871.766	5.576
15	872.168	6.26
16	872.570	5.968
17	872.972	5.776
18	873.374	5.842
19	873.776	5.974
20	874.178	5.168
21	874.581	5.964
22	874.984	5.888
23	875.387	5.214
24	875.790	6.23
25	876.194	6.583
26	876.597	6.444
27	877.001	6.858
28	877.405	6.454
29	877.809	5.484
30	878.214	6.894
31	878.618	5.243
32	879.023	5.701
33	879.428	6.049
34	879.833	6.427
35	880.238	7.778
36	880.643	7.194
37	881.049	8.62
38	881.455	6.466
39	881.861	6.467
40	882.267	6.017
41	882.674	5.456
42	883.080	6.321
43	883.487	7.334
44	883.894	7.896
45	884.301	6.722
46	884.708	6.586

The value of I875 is 1.13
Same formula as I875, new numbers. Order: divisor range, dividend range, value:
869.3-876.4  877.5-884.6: 1.15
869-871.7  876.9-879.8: 1.06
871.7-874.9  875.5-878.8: 1.08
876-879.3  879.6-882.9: 1.10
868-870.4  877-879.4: 1.03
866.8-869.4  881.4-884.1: 1.12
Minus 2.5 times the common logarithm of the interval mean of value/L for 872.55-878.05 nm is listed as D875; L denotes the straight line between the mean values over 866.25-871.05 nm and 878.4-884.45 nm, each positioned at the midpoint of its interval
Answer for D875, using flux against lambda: 0.06 mag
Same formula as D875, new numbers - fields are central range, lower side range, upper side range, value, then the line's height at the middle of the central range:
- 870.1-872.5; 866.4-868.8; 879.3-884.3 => 0.08 mag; 6.33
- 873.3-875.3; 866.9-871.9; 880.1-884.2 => 0.11 mag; 6.32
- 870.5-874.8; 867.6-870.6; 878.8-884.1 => 0.05 mag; 6.12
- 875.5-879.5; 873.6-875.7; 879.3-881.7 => 0.03 mag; 6.37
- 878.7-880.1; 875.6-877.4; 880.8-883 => 0.09 mag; 6.56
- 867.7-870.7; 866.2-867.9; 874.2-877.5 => 0.04 mag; 6.13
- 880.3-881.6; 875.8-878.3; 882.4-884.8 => -0.14 mag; 6.59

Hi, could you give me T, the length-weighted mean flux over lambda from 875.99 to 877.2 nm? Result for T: 6.63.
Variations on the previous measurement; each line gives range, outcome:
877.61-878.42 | 6.19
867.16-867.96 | 6.22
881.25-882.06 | 6.47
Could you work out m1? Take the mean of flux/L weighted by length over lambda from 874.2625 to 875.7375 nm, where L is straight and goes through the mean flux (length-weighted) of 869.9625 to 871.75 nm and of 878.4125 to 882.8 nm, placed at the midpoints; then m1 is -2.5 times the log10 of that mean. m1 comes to 0.07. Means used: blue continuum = 5.8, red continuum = 6.51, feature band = 5.7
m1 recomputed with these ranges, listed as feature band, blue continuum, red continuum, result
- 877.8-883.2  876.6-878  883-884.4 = 0.04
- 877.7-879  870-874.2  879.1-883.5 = 0.09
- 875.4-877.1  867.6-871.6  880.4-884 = 0.01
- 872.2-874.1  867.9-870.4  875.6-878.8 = 0.05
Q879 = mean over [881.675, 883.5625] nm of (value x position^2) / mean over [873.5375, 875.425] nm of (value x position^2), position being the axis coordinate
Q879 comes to 1.12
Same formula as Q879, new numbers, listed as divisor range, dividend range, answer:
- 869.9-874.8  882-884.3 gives 1.16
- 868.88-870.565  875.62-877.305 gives 1.14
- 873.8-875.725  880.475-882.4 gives 1.26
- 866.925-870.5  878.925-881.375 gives 1.20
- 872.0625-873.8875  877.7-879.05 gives 1.00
